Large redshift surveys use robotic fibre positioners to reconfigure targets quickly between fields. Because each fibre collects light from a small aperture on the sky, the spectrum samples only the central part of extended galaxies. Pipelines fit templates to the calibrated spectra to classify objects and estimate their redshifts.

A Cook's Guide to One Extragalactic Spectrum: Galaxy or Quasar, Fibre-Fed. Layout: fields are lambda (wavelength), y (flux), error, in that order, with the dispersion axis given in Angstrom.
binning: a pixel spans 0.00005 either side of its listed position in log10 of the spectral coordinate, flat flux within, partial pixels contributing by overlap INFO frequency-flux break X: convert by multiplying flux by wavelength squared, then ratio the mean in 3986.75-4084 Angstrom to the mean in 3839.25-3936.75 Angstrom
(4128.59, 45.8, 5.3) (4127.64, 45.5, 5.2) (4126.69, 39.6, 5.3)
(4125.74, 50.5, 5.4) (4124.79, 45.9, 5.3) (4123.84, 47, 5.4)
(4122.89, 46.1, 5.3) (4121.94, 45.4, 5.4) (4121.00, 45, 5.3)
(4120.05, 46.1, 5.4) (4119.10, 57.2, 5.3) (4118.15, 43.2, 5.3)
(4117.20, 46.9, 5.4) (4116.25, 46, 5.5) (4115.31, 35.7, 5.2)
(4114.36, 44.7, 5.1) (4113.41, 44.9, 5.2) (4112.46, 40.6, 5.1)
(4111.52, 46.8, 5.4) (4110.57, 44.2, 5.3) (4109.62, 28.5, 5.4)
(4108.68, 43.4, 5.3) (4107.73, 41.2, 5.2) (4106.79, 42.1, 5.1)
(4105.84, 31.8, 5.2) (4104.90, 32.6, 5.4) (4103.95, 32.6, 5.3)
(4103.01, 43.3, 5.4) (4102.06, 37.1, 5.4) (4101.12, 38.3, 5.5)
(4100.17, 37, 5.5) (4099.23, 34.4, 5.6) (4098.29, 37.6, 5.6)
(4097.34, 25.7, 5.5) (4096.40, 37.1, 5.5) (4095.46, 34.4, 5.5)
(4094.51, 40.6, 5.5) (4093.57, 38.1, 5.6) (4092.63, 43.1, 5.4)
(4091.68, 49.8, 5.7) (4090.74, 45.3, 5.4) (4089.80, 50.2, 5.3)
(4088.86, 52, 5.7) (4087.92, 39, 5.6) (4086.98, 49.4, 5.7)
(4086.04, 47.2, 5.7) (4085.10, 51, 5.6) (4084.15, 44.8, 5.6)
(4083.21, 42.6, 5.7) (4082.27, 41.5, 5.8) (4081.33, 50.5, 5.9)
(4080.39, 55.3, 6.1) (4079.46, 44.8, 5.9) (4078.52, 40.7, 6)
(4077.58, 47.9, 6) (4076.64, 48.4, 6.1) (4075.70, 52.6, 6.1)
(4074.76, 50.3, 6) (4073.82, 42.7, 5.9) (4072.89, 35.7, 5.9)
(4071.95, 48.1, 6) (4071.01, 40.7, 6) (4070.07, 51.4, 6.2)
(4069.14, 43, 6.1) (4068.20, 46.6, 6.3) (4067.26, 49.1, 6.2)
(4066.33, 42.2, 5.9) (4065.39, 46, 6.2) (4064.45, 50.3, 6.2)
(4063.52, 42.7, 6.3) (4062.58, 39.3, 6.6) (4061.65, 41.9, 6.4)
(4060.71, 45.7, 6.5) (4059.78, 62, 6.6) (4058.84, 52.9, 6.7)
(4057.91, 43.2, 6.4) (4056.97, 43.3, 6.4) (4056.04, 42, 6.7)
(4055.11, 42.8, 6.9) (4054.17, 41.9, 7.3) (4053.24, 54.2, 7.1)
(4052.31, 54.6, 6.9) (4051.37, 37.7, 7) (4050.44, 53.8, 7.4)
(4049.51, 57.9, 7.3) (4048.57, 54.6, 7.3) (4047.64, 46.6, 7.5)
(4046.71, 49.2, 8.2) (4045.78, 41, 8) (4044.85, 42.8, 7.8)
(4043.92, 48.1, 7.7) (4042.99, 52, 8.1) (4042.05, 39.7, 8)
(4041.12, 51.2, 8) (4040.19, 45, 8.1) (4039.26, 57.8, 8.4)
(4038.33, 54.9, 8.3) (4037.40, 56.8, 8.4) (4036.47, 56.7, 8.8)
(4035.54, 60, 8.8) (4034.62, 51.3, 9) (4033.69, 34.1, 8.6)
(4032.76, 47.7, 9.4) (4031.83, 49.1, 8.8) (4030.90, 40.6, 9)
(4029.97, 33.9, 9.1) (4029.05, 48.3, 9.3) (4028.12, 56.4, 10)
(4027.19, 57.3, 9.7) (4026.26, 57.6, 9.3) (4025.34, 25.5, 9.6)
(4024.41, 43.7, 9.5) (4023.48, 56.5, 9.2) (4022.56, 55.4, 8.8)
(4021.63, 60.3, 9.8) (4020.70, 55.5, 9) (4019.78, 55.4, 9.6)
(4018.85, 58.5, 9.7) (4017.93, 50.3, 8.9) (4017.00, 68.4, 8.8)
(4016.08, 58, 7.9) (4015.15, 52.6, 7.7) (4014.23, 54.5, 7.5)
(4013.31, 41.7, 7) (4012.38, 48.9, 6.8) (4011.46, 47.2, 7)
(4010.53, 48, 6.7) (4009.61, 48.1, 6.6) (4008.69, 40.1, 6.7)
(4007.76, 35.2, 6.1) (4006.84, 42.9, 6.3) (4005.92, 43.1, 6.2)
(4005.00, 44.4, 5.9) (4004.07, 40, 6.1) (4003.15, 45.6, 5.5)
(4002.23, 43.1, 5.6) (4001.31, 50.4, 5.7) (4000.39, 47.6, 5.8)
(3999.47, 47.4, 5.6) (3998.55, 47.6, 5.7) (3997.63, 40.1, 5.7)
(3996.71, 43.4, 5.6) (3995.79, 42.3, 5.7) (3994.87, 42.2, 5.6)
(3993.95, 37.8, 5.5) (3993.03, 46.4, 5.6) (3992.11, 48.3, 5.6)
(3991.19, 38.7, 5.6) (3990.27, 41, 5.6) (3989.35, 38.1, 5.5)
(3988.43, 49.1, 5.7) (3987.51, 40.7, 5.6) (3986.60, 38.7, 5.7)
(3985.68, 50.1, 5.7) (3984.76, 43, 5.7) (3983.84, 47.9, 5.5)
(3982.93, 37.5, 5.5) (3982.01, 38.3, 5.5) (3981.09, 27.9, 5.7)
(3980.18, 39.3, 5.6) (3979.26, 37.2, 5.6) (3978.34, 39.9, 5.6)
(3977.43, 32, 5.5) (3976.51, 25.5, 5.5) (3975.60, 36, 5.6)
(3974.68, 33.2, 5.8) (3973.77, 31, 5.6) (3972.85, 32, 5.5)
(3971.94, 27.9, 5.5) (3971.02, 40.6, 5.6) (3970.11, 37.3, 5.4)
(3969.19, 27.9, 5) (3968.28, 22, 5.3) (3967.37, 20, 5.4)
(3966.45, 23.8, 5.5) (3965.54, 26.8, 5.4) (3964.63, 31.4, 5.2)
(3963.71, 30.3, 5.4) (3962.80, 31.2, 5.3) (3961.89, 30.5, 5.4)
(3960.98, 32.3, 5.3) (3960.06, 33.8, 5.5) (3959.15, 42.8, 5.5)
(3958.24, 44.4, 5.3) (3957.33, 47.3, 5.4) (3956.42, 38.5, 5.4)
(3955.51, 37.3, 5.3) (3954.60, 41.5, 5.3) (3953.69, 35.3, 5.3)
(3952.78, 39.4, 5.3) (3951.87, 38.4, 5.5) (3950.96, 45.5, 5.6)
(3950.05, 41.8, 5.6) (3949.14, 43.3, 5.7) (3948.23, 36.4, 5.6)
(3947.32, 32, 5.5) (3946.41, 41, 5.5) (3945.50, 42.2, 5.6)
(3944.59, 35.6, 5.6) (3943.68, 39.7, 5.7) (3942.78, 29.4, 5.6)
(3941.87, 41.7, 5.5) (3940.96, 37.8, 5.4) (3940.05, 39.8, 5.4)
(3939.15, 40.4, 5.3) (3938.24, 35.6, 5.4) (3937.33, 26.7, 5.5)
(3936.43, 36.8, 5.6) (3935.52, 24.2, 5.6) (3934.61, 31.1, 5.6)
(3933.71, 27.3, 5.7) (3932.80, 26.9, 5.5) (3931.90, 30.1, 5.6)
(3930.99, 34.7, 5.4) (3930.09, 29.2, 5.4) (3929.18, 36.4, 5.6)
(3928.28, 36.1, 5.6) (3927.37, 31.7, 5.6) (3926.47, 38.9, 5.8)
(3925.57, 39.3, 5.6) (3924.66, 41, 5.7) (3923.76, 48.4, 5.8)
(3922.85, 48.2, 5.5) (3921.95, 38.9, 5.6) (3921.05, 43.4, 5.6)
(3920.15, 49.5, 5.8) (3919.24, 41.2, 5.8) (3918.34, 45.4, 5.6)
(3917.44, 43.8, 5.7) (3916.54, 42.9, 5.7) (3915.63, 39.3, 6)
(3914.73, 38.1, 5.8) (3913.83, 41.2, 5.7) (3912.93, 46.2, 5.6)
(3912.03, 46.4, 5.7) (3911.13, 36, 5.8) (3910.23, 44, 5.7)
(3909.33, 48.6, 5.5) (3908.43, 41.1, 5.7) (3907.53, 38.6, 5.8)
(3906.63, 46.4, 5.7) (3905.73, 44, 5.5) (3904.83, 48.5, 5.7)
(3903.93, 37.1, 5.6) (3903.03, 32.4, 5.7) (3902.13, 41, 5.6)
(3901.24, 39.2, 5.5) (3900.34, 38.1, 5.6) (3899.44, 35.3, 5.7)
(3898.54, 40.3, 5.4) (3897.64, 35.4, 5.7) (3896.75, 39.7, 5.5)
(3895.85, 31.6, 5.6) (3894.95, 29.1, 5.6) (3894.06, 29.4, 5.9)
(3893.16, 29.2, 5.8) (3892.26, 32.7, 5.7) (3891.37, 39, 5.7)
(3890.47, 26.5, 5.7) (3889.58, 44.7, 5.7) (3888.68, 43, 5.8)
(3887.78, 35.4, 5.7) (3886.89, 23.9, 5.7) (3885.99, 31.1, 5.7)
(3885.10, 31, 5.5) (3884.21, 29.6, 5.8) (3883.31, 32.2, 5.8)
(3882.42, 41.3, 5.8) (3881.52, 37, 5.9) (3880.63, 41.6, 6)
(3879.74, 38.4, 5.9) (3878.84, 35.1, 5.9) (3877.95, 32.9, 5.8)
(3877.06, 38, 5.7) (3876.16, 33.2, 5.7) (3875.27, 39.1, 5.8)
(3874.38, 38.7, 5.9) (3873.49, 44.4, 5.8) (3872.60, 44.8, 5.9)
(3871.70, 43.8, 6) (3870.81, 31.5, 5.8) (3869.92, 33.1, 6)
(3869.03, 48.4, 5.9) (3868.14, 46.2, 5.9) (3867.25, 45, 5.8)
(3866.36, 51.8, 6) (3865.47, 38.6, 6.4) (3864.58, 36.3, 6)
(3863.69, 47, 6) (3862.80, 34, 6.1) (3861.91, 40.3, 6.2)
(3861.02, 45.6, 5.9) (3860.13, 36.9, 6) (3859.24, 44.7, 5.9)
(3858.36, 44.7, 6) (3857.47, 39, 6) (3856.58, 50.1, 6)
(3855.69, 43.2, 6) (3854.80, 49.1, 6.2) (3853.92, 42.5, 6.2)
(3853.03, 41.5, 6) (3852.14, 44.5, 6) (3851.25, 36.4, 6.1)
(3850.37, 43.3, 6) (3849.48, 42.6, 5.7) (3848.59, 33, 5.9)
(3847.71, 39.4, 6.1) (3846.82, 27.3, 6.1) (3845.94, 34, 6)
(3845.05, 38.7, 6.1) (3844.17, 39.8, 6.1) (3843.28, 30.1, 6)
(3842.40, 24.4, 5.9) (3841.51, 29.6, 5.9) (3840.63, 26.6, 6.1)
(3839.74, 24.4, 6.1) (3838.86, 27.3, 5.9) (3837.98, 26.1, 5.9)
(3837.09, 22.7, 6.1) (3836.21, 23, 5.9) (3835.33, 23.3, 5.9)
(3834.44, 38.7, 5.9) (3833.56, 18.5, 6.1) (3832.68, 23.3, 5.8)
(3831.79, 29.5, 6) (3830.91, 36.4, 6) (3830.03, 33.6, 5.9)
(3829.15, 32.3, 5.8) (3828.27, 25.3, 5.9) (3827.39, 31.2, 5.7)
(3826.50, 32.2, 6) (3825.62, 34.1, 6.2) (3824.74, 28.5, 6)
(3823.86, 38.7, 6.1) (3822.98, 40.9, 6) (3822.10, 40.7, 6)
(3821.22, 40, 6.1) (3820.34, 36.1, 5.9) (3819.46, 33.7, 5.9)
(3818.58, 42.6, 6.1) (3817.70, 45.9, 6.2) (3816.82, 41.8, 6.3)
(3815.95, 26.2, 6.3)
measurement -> 1.3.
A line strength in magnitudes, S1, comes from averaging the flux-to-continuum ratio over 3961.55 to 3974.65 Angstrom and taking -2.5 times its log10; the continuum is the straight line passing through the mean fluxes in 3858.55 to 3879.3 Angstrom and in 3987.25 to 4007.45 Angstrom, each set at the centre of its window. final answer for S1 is 0.40 mag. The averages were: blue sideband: 40.5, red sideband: 43.6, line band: 29.6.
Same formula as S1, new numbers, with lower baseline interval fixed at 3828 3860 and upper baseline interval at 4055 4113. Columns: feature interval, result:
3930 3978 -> 0.12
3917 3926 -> -0.18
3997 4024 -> -0.21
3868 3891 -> -0.04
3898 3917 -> -0.13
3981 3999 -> -0.07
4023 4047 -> -0.17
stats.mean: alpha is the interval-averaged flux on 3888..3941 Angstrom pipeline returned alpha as 38.1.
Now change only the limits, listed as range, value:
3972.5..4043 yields 45.5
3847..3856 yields 41.1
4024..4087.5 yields 47.4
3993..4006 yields 44.1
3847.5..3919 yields 39.4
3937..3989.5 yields 36.3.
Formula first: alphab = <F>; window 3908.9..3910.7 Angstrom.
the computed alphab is 46.2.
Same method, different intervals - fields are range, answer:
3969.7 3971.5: 38.9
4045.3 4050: 49.9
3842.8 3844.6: 34.7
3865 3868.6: 45.4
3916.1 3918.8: 44.1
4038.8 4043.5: 49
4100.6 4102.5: 37.7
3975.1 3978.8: 33.4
